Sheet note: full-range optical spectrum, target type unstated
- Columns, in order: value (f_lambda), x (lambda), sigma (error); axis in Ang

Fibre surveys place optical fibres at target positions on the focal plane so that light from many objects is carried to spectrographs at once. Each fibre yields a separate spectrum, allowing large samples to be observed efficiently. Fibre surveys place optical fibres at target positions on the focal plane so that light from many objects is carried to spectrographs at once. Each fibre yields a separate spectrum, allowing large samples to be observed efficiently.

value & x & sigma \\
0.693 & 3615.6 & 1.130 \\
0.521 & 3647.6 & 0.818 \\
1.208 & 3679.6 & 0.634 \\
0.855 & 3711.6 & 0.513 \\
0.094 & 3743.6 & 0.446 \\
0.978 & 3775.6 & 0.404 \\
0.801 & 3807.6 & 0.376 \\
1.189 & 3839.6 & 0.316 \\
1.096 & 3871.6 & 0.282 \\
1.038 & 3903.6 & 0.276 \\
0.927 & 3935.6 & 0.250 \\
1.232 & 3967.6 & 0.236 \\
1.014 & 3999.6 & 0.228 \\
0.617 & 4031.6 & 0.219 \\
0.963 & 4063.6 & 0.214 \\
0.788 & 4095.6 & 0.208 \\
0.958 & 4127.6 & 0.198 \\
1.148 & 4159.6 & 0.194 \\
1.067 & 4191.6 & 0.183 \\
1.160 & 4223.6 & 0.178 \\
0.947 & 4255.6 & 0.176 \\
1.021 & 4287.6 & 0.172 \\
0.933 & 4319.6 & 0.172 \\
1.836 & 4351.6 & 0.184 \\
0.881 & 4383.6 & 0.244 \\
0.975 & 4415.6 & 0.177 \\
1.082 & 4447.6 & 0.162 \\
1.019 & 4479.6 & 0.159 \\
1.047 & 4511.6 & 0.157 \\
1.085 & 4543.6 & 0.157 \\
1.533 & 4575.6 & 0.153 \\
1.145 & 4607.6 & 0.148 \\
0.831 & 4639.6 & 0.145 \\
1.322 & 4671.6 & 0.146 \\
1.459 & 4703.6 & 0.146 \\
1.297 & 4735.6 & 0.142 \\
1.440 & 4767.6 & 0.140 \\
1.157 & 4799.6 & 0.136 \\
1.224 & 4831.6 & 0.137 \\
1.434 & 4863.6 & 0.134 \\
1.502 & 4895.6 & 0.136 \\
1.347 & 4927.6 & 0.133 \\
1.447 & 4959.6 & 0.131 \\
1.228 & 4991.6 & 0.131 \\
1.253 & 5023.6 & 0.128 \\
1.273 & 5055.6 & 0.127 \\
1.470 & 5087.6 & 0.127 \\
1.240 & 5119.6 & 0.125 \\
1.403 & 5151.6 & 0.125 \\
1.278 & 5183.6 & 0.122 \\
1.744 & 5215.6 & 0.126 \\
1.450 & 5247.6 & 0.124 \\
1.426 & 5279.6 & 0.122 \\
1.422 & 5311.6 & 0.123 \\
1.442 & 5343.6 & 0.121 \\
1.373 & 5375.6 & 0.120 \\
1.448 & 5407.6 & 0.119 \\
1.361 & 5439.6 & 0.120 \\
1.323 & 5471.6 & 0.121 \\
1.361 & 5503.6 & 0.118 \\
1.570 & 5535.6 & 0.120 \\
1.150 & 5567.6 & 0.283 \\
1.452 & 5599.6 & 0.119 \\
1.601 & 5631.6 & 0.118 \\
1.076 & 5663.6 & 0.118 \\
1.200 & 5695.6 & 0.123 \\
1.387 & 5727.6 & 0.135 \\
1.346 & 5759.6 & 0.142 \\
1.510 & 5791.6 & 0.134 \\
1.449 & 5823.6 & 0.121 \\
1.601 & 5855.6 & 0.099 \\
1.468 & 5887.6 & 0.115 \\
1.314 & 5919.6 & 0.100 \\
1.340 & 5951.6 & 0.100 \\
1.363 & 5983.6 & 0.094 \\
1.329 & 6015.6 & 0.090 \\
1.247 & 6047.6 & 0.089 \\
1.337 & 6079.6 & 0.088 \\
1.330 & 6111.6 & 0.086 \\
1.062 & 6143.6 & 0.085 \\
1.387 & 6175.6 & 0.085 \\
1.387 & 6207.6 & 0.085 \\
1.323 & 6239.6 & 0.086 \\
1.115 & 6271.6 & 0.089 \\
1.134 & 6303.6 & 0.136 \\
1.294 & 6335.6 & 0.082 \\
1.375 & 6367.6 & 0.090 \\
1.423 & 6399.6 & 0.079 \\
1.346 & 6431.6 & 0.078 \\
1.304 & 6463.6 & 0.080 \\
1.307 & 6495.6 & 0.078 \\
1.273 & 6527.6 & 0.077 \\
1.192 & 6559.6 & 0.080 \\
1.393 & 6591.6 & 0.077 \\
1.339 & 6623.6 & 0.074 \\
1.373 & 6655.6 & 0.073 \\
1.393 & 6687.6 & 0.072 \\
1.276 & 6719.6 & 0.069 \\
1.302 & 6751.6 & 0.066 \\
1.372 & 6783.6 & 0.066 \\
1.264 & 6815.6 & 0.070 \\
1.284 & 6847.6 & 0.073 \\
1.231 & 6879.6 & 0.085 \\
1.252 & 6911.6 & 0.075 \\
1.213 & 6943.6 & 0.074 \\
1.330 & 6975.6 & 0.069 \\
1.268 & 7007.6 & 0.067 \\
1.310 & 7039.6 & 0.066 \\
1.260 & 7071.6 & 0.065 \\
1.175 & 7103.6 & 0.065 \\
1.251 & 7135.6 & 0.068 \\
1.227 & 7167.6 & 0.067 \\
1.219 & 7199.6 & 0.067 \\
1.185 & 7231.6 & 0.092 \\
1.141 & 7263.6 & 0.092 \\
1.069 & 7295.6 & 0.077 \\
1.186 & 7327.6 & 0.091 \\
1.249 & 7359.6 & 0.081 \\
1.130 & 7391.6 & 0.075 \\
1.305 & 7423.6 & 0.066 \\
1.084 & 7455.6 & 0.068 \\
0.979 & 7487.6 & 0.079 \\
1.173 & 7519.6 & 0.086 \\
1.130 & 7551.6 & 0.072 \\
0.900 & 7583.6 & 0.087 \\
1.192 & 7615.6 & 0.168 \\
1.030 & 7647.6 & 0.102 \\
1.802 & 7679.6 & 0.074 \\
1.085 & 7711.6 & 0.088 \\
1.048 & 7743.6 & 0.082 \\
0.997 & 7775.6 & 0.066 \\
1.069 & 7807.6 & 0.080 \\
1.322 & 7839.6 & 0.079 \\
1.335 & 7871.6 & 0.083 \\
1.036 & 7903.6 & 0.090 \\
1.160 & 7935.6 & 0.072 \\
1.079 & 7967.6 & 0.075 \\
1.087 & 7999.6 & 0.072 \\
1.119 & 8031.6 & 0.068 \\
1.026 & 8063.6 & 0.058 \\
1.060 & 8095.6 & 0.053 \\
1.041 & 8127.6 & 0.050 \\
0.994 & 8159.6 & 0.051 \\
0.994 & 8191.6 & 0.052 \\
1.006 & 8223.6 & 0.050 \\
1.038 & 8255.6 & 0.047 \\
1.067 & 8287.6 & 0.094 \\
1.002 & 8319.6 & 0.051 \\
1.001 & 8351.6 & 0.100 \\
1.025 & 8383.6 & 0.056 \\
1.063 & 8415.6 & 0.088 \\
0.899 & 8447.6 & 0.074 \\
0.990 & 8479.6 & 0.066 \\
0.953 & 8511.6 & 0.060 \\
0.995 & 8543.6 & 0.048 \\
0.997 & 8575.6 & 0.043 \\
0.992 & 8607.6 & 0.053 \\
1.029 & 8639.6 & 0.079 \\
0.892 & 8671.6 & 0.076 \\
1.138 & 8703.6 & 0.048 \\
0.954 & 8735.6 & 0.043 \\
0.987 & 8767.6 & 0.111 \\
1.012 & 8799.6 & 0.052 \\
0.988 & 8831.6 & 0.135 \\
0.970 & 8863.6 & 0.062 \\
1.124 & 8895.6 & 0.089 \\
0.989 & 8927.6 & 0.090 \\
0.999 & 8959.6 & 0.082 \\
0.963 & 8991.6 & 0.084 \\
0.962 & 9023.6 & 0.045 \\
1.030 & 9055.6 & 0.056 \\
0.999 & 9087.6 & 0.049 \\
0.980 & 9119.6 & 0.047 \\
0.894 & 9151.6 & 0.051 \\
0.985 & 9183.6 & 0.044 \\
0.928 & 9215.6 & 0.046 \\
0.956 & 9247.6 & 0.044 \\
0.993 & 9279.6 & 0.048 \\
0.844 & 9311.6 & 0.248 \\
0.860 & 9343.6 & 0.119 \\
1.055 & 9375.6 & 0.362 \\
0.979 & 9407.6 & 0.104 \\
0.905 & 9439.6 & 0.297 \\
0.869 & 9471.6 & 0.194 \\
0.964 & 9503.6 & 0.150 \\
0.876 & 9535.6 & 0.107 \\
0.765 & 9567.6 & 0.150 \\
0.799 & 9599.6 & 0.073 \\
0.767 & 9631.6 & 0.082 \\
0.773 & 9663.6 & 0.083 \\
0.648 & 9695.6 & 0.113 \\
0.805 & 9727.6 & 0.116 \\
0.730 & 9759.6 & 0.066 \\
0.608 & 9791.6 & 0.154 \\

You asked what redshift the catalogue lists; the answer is 0.17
